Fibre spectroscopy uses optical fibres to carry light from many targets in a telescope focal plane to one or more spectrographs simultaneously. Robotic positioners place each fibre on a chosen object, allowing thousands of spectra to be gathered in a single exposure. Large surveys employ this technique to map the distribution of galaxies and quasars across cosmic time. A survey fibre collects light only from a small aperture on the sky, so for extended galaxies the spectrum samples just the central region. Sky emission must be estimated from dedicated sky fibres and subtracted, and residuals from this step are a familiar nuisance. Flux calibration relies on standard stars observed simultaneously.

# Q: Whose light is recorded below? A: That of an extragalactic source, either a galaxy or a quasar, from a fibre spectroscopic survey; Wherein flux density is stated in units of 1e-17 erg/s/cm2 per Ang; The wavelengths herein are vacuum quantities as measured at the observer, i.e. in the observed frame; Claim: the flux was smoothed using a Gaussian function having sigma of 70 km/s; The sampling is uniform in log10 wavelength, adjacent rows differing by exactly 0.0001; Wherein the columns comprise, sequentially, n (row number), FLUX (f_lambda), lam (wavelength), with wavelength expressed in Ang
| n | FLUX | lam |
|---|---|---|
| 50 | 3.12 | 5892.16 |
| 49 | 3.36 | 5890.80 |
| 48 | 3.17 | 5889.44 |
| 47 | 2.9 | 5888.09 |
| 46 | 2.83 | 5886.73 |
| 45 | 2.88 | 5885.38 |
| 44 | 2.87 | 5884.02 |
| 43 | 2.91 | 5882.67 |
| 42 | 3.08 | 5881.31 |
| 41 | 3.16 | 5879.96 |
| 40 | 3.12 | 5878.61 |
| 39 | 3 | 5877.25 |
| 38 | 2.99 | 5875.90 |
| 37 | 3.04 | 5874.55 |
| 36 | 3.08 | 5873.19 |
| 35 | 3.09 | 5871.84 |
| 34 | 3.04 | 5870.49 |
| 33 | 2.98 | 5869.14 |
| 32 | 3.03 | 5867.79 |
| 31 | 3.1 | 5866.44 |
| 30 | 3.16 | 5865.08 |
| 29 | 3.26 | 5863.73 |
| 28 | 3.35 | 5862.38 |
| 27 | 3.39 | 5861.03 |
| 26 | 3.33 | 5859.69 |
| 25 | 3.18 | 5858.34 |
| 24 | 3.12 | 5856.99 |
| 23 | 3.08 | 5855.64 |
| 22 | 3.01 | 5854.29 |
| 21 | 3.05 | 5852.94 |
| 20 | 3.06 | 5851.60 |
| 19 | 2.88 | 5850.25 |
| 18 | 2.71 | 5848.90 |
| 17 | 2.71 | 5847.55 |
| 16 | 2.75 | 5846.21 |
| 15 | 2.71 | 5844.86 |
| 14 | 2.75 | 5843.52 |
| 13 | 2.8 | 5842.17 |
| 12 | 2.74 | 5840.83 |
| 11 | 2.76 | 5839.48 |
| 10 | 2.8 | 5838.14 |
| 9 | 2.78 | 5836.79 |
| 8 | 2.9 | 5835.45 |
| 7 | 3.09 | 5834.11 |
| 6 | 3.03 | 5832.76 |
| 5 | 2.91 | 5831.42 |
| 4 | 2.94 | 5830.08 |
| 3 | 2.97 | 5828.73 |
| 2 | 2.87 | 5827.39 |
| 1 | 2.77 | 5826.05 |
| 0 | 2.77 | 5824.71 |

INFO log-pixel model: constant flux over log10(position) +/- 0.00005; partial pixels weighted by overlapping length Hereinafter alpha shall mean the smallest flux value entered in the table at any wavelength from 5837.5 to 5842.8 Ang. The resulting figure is 2.74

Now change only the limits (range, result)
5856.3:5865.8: 3.12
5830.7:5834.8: 2.91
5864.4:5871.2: 2.98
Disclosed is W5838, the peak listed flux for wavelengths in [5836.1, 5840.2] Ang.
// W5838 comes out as 2.8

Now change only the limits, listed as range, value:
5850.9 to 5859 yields 3.18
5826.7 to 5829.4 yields 2.97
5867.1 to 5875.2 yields 3.09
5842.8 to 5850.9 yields 2.88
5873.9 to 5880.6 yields 3.16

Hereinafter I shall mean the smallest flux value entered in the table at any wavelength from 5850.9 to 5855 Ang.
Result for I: 3.01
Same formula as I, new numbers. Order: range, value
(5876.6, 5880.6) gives 3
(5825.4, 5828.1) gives 2.77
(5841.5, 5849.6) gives 2.71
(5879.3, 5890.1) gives 2.83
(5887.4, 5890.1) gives 2.9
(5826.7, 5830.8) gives 2.87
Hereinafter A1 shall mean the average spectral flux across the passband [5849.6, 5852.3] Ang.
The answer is 2.98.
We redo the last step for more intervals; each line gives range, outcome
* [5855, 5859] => 3.12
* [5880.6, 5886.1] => 2.94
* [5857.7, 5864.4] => 3.31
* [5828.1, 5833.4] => 2.96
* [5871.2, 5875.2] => 3.07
